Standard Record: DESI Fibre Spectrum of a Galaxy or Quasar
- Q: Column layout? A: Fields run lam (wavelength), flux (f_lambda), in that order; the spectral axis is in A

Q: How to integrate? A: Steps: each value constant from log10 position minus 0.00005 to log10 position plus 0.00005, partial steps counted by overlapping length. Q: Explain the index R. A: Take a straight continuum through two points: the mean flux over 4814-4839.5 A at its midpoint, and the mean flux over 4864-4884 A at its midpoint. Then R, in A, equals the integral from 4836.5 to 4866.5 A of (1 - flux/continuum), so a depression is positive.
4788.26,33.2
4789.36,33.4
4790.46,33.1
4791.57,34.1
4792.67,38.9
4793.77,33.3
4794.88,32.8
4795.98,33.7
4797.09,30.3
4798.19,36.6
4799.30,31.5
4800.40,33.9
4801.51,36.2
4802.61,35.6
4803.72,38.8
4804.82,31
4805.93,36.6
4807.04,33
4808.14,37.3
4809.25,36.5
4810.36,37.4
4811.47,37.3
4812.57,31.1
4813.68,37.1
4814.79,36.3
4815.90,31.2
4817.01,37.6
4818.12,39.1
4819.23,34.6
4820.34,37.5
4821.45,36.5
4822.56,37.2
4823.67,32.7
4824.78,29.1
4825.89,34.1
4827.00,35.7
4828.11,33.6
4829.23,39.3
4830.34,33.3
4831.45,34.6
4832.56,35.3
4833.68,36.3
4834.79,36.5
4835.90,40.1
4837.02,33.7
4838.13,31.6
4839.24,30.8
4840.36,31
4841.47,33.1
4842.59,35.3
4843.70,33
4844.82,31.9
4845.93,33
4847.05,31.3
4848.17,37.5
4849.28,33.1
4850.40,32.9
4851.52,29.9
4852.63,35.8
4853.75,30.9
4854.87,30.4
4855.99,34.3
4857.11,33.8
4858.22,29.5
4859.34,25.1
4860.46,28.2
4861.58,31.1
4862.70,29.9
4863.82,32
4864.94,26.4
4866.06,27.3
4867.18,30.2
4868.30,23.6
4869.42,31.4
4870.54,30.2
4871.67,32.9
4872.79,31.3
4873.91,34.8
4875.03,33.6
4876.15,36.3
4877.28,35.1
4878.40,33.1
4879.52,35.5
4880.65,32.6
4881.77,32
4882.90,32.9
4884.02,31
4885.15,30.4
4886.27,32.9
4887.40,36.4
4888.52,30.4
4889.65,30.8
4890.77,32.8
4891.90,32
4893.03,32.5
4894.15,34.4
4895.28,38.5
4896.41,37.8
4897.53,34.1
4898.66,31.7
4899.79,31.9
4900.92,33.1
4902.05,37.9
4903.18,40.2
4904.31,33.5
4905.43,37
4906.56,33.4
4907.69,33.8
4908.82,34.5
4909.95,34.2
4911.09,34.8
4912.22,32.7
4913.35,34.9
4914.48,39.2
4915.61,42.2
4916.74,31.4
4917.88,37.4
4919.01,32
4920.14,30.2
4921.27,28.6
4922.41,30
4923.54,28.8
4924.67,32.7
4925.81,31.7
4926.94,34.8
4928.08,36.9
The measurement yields 1.6 A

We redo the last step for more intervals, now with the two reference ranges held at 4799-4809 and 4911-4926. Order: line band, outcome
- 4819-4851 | 0.3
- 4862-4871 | 1.4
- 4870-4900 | 0.5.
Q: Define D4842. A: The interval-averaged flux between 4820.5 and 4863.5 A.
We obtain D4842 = 33.2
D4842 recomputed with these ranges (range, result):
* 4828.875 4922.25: 33.1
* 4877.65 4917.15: 34.2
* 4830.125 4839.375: 34.9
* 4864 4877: 30.9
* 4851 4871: 30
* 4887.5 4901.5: 33.4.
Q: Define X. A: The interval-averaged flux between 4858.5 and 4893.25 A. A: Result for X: 31.4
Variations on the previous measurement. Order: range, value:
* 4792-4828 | 35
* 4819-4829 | 34.7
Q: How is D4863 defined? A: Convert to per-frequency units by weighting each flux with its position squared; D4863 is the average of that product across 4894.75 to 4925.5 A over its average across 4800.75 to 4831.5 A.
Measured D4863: 1.0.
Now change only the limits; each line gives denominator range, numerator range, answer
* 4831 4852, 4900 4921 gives 1.07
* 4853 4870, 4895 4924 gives 1.18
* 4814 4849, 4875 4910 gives 1.01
